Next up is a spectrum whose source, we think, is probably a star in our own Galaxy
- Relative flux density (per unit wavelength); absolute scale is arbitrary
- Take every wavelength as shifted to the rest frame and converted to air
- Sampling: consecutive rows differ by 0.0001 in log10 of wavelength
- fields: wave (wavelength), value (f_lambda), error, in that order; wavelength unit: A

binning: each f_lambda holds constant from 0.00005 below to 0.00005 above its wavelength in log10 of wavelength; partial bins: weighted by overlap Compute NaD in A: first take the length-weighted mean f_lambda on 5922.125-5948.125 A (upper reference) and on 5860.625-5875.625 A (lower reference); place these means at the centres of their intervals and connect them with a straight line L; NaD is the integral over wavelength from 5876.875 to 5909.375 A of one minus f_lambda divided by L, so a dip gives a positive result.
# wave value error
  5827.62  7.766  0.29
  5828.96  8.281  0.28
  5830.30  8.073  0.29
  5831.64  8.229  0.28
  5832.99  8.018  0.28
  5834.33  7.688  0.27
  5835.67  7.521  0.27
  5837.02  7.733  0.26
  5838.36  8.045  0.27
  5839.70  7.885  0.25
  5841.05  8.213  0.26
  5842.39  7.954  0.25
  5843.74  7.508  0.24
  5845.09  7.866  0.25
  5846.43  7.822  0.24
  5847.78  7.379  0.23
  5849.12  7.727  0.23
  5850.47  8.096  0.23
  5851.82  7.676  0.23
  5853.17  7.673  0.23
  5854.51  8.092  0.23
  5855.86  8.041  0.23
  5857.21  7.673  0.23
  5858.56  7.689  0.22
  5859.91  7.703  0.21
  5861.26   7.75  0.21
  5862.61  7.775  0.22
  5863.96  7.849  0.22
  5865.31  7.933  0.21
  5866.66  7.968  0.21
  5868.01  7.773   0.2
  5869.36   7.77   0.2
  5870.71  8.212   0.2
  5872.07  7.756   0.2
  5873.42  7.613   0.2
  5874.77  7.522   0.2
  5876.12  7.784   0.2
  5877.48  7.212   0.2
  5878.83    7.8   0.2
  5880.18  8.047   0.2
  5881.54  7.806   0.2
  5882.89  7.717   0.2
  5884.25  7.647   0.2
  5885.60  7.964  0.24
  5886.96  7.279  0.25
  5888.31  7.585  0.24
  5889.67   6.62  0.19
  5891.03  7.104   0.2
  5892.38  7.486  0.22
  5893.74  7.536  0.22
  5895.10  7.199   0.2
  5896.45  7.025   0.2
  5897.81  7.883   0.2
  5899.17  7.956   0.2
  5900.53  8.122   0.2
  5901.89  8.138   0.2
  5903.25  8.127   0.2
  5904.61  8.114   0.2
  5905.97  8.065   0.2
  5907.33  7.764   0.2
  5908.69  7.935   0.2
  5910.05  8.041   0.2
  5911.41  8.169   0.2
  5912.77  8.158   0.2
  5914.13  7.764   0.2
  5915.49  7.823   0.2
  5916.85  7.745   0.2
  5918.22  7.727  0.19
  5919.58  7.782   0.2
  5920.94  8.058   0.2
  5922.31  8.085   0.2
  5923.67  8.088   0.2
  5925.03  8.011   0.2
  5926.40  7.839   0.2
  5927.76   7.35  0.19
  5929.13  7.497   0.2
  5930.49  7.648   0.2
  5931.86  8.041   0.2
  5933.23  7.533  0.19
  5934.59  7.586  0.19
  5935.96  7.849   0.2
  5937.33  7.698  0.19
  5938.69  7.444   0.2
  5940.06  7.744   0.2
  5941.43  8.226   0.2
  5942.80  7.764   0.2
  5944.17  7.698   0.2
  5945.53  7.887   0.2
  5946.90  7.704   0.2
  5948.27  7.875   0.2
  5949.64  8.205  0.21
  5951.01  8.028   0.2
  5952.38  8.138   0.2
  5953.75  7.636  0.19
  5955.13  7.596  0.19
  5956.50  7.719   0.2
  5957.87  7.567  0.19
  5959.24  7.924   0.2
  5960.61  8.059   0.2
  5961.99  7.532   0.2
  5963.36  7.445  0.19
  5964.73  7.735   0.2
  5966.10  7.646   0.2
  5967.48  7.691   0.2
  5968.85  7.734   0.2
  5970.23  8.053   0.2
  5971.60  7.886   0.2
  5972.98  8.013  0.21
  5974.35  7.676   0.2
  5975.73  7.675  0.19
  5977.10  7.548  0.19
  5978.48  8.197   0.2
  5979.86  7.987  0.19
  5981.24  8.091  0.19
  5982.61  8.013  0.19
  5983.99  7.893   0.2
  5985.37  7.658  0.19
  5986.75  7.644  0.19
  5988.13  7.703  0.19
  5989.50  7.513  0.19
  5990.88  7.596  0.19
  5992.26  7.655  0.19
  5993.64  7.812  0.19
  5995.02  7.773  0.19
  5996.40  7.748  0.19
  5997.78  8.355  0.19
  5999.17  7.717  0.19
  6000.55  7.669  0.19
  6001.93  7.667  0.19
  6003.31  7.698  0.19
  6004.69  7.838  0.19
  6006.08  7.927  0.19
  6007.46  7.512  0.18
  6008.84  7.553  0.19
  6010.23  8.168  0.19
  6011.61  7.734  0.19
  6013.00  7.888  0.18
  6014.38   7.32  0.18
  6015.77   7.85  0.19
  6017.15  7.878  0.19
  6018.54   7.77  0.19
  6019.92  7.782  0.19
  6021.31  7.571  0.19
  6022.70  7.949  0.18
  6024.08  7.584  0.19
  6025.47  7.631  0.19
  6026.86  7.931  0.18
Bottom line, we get 0.5 A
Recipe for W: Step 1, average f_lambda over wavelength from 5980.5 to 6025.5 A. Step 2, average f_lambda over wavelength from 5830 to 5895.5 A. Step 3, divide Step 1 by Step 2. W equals 1.00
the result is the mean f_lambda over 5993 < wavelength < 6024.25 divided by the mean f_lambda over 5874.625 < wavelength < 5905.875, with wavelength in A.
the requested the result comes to 1.0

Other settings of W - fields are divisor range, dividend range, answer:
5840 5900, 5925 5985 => 1.01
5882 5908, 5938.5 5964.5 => 1.02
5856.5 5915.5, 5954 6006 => 1.00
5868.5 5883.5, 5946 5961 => 1.01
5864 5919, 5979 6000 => 1.01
